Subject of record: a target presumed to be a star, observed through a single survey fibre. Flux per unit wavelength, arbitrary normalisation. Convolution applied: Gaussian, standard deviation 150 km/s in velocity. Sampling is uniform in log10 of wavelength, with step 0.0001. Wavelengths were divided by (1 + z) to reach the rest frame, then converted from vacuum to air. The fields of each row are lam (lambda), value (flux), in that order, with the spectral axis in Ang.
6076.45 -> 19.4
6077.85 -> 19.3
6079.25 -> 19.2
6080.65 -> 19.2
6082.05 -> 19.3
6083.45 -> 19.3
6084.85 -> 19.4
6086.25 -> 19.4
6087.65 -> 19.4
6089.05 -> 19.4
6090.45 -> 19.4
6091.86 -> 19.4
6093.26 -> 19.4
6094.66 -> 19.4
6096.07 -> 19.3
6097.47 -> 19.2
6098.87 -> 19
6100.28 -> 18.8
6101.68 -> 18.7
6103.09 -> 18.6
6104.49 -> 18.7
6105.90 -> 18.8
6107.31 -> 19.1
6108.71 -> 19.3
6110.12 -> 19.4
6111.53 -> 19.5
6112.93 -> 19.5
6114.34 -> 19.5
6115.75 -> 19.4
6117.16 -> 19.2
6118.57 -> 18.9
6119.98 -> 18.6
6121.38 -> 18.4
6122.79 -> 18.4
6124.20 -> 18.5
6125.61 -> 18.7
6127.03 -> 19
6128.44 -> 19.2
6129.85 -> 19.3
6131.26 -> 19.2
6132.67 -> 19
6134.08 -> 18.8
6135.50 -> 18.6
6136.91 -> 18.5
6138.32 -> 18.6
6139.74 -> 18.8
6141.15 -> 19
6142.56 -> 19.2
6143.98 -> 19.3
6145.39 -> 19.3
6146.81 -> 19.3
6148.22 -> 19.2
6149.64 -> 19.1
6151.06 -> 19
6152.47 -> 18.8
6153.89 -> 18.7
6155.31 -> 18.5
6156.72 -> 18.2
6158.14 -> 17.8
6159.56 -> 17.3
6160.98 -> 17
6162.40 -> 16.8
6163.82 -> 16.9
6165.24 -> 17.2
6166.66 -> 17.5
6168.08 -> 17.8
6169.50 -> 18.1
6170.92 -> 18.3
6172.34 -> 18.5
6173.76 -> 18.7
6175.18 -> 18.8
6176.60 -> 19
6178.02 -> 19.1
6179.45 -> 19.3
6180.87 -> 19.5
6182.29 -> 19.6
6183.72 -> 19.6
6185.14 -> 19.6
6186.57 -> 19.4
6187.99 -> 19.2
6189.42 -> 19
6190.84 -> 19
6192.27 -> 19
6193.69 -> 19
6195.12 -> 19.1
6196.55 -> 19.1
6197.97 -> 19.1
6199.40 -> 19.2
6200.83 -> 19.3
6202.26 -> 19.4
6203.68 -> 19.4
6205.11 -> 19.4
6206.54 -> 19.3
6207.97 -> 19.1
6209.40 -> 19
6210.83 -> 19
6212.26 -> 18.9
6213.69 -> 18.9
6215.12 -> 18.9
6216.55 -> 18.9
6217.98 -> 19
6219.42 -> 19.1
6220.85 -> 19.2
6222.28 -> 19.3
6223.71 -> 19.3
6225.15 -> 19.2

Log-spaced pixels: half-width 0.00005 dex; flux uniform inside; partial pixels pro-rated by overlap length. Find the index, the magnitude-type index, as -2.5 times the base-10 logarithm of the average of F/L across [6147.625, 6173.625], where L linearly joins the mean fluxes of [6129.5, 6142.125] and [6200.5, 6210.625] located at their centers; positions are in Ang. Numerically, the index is 0.06 mag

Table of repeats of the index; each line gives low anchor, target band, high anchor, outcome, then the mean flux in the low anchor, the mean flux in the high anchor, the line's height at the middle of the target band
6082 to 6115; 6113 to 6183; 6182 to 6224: 0.031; 19.2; 19.2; 19.2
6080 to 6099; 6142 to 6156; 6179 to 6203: 0.015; 19.3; 19.3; 19.3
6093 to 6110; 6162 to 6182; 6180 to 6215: 0.049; 19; 19.2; 19.2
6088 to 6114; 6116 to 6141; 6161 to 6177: -0.009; 19.2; 17.9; 18.7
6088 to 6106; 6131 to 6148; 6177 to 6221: 0.009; 19.1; 19.2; 19.1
